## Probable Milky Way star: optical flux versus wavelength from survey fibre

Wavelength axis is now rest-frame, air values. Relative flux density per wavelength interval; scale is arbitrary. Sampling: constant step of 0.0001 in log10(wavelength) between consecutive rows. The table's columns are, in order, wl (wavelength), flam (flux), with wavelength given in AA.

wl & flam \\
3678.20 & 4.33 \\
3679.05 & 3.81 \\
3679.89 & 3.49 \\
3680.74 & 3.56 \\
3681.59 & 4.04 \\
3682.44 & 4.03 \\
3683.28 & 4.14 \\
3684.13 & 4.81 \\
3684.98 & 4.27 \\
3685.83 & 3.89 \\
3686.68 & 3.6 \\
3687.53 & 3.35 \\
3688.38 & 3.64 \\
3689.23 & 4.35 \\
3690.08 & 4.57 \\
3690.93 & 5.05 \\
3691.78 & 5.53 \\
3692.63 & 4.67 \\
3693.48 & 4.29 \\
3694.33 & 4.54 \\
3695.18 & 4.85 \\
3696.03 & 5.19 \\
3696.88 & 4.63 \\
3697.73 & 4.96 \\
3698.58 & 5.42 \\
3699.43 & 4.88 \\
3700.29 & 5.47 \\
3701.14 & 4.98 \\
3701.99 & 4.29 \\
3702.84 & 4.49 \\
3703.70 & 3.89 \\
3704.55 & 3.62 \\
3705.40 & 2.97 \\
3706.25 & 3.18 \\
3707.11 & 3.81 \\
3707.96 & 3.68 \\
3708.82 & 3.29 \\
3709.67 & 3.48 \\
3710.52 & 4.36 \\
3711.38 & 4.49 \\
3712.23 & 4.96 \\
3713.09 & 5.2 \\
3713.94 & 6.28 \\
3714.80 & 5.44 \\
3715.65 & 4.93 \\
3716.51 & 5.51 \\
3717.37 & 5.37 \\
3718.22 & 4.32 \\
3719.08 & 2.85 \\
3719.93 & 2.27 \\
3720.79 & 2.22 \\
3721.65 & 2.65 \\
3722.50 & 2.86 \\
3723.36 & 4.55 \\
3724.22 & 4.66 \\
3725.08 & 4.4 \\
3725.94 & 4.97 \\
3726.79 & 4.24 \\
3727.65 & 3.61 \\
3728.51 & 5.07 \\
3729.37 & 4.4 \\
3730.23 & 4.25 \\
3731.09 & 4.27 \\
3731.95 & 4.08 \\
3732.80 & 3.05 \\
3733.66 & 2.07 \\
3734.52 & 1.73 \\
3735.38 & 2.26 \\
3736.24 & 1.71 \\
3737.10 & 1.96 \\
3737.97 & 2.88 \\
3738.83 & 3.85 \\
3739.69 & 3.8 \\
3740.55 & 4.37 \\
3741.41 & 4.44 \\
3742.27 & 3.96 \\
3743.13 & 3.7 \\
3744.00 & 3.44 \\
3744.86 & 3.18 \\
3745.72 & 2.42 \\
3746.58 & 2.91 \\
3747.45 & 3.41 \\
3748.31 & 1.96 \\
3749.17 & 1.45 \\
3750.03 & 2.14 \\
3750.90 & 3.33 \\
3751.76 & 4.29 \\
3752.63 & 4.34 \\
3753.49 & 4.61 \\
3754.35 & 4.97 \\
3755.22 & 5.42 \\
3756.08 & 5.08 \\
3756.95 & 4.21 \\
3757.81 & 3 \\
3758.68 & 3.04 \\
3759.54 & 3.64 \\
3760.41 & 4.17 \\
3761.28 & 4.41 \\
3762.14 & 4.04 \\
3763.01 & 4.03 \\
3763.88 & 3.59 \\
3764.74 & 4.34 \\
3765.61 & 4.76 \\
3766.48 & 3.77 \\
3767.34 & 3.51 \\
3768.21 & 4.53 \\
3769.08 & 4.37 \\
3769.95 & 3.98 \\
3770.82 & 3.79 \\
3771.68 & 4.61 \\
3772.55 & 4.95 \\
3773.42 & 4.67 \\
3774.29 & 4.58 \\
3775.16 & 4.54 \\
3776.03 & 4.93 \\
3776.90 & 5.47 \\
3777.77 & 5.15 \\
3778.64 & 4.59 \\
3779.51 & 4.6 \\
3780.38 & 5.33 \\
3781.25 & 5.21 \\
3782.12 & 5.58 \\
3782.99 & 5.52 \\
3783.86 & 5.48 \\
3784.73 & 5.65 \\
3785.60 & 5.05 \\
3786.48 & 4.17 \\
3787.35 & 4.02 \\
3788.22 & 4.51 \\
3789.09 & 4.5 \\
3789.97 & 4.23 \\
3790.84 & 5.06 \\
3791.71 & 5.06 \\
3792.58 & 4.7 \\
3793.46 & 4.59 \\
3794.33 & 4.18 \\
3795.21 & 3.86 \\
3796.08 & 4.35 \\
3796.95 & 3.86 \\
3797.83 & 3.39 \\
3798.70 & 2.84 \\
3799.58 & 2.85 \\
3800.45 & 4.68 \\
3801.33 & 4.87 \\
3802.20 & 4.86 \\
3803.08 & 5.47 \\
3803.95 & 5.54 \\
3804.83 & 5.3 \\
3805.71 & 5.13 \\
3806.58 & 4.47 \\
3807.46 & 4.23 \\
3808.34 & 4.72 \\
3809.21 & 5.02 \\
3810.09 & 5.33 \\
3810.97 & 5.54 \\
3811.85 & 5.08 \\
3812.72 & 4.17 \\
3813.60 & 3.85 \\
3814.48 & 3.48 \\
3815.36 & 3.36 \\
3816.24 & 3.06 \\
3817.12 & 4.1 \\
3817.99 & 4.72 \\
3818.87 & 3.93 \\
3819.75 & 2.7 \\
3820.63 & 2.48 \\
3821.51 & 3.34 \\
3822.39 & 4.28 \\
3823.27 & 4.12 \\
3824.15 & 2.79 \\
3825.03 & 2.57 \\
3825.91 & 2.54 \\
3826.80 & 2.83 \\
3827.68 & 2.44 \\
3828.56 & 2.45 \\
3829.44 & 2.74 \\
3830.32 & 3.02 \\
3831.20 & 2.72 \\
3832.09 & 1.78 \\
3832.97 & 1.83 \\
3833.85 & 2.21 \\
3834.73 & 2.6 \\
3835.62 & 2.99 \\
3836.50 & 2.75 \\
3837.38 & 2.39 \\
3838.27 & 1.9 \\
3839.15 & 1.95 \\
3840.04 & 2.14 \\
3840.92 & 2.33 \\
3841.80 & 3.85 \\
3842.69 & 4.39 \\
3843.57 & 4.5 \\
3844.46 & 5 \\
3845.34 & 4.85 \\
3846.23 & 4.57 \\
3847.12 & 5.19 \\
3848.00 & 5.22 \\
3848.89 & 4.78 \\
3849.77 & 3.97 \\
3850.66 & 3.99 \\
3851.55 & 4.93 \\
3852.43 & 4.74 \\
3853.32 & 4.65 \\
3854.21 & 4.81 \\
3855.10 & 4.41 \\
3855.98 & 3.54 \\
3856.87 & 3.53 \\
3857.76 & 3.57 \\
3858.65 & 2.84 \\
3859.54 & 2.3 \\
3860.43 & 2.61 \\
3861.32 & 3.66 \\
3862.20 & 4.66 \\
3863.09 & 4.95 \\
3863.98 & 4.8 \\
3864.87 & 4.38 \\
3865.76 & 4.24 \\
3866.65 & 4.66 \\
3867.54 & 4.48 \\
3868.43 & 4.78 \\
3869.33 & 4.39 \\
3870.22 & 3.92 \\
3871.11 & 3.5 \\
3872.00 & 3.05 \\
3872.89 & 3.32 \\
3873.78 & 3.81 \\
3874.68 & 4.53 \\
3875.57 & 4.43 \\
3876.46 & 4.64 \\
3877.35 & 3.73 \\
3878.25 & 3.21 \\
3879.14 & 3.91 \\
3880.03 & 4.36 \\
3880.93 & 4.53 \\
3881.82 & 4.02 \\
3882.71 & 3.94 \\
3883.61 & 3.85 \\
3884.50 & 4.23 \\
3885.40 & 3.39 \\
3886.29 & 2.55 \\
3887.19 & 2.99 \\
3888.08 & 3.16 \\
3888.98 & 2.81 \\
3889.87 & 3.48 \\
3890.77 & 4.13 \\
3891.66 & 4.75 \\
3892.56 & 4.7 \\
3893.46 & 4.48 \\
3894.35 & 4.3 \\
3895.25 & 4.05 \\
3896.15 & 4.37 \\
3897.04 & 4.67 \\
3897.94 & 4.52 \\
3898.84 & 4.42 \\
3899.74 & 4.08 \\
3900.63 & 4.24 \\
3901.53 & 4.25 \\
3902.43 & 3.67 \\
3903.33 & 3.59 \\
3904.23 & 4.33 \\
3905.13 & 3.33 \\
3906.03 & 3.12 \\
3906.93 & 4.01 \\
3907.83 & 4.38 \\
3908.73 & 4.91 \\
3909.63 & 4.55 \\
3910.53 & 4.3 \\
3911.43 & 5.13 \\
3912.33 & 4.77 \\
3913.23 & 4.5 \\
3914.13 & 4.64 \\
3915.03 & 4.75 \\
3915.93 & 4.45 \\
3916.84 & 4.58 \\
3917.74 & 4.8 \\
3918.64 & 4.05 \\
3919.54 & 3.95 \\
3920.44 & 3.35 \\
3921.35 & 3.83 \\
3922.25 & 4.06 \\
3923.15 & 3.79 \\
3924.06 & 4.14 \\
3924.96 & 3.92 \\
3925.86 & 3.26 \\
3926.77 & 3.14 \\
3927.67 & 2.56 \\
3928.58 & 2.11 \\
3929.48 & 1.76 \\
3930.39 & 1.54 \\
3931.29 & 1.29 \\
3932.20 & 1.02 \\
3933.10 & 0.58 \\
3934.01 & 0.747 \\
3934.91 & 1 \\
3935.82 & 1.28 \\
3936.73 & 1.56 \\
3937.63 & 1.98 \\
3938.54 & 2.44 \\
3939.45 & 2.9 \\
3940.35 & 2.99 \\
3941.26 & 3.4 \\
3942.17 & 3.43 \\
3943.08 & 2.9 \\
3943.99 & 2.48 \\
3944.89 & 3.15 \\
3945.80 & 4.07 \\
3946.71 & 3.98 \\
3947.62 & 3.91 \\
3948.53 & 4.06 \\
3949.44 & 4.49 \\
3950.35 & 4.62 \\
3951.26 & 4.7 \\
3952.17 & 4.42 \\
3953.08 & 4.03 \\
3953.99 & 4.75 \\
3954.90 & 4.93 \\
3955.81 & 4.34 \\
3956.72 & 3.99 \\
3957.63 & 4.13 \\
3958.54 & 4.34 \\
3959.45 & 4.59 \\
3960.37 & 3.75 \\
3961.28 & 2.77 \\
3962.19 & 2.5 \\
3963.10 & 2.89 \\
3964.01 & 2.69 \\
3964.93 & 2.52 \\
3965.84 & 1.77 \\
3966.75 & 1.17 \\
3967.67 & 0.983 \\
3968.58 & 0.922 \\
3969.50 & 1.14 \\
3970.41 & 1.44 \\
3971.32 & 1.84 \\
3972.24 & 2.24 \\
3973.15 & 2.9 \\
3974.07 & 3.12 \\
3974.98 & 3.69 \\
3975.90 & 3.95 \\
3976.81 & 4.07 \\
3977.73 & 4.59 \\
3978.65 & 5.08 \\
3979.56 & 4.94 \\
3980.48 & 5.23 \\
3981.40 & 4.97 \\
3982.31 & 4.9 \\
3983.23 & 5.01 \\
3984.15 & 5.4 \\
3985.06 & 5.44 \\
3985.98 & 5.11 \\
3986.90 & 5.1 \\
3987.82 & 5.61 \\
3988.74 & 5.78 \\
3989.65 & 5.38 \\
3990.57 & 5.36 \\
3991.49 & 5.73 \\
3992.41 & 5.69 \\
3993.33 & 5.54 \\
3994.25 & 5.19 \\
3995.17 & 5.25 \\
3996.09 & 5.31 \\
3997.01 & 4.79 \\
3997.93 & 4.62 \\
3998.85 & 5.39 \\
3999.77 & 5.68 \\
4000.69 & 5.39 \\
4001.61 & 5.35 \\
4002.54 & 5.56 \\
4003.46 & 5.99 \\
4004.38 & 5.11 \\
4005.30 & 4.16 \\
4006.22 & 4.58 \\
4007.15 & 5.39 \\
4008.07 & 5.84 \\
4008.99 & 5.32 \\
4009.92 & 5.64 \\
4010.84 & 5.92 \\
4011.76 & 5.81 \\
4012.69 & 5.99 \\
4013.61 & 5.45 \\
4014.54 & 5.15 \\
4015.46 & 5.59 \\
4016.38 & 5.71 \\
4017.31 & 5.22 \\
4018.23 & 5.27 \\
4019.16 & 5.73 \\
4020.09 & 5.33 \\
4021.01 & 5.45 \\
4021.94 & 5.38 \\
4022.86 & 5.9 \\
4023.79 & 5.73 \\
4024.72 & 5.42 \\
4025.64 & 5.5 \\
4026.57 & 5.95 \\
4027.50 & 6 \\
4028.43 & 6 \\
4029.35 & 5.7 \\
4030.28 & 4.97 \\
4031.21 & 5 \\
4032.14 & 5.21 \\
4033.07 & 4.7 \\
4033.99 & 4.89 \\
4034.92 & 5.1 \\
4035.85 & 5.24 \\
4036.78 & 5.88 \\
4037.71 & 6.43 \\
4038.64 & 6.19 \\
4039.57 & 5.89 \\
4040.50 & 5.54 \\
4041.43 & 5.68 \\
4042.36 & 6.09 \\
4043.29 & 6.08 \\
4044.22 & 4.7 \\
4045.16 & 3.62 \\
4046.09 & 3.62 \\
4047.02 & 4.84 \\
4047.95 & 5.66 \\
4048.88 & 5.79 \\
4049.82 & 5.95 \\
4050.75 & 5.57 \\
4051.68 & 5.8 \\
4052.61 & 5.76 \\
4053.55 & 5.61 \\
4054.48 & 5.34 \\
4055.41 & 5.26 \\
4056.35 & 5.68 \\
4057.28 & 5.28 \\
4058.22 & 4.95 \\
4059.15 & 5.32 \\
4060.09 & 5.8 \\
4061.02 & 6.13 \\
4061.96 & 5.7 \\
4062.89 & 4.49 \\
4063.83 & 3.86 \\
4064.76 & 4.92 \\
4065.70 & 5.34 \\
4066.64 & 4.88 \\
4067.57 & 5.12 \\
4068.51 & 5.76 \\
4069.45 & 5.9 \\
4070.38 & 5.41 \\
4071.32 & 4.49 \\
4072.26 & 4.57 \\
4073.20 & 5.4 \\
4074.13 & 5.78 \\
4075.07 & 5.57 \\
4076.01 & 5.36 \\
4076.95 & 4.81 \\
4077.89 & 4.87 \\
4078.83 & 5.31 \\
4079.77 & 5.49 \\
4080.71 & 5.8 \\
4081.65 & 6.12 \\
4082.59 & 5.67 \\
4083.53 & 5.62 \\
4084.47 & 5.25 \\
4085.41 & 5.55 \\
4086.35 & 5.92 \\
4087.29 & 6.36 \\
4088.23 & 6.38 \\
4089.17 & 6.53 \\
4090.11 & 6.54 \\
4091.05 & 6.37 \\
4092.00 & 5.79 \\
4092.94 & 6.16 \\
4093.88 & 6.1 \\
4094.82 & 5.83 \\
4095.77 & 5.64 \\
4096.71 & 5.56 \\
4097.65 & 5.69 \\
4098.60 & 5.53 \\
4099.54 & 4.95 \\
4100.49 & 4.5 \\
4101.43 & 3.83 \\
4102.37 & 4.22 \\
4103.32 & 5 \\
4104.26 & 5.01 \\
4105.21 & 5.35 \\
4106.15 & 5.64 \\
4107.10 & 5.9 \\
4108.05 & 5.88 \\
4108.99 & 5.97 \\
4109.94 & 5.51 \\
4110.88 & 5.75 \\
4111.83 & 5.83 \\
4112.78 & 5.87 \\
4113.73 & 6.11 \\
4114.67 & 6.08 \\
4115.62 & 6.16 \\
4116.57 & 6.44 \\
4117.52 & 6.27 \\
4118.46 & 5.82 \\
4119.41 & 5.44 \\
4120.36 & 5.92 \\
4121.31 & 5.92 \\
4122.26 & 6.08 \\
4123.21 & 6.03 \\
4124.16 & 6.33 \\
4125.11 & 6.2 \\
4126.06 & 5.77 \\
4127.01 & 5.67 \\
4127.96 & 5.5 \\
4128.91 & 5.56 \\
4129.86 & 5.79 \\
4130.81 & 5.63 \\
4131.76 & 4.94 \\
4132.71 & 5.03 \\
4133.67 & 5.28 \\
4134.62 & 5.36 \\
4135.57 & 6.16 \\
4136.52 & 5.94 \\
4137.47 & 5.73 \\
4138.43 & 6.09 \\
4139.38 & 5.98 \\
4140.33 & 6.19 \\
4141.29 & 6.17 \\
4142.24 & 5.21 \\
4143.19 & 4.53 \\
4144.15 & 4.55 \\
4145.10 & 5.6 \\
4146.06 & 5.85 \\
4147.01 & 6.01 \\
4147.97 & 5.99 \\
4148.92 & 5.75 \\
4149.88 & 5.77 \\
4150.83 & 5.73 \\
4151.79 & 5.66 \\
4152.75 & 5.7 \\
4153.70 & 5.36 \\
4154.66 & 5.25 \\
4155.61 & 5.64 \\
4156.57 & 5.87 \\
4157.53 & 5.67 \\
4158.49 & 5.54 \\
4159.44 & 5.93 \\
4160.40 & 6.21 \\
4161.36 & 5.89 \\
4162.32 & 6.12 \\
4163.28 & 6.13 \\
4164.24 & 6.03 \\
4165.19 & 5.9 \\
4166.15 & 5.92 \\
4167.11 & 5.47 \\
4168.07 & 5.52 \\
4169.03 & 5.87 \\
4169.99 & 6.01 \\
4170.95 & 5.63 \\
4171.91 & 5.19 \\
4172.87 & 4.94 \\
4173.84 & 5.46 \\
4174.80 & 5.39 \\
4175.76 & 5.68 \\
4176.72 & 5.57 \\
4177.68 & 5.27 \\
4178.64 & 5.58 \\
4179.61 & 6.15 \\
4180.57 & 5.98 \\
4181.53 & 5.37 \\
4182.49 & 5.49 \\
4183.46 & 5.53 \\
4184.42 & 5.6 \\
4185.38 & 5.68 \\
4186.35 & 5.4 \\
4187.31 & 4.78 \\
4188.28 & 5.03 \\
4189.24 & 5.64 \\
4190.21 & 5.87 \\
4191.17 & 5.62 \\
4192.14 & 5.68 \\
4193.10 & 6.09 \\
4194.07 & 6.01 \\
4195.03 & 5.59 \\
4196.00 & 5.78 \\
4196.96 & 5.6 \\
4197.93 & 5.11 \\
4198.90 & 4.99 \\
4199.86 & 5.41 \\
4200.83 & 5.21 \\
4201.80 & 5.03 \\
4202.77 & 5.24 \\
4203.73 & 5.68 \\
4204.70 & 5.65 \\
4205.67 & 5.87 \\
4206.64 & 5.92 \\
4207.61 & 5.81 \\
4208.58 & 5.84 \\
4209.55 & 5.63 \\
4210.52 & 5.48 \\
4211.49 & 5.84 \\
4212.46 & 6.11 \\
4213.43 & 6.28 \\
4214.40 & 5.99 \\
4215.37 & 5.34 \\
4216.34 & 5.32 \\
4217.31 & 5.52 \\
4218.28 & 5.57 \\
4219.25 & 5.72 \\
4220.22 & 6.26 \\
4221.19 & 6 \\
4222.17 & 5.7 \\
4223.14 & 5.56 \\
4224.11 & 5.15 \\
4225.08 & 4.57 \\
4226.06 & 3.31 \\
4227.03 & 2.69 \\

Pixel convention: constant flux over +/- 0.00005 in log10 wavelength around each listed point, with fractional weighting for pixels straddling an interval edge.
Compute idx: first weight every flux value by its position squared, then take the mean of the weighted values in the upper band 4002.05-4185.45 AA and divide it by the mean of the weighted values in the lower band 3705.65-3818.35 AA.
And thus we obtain 1.6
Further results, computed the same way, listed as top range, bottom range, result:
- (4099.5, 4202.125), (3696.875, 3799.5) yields 1.68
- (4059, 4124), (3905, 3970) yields 1.83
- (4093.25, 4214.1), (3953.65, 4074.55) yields 1.23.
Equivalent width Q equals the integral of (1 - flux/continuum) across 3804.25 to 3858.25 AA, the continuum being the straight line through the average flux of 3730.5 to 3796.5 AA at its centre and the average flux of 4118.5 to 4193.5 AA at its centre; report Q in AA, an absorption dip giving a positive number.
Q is 7.7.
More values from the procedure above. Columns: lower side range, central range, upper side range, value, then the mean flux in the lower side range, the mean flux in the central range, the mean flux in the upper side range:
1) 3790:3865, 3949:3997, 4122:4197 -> 6.2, 3.84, 4.05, 5.67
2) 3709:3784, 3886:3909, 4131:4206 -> 3.1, 4.03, 3.97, 5.61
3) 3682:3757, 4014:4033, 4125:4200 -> -1.4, 3.99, 5.49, 5.63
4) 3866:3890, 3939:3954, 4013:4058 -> 2.6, 3.85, 3.75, 5.45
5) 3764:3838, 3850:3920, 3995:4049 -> 7.5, 4.08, 4.09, 5.4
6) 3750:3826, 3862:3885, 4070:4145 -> 2.5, 4.33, 4.16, 5.63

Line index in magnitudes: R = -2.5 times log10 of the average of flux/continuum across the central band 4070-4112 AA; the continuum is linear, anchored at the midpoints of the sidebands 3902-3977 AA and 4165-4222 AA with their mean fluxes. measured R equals -0.184 mag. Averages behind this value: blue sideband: 3.27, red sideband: 5.61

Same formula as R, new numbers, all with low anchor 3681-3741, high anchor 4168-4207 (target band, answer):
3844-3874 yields 0.09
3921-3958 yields 0.47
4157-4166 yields -0.09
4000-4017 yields -0.09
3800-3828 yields 0.07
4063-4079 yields 0.01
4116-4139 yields -0.09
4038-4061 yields -0.07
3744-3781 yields 0.05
